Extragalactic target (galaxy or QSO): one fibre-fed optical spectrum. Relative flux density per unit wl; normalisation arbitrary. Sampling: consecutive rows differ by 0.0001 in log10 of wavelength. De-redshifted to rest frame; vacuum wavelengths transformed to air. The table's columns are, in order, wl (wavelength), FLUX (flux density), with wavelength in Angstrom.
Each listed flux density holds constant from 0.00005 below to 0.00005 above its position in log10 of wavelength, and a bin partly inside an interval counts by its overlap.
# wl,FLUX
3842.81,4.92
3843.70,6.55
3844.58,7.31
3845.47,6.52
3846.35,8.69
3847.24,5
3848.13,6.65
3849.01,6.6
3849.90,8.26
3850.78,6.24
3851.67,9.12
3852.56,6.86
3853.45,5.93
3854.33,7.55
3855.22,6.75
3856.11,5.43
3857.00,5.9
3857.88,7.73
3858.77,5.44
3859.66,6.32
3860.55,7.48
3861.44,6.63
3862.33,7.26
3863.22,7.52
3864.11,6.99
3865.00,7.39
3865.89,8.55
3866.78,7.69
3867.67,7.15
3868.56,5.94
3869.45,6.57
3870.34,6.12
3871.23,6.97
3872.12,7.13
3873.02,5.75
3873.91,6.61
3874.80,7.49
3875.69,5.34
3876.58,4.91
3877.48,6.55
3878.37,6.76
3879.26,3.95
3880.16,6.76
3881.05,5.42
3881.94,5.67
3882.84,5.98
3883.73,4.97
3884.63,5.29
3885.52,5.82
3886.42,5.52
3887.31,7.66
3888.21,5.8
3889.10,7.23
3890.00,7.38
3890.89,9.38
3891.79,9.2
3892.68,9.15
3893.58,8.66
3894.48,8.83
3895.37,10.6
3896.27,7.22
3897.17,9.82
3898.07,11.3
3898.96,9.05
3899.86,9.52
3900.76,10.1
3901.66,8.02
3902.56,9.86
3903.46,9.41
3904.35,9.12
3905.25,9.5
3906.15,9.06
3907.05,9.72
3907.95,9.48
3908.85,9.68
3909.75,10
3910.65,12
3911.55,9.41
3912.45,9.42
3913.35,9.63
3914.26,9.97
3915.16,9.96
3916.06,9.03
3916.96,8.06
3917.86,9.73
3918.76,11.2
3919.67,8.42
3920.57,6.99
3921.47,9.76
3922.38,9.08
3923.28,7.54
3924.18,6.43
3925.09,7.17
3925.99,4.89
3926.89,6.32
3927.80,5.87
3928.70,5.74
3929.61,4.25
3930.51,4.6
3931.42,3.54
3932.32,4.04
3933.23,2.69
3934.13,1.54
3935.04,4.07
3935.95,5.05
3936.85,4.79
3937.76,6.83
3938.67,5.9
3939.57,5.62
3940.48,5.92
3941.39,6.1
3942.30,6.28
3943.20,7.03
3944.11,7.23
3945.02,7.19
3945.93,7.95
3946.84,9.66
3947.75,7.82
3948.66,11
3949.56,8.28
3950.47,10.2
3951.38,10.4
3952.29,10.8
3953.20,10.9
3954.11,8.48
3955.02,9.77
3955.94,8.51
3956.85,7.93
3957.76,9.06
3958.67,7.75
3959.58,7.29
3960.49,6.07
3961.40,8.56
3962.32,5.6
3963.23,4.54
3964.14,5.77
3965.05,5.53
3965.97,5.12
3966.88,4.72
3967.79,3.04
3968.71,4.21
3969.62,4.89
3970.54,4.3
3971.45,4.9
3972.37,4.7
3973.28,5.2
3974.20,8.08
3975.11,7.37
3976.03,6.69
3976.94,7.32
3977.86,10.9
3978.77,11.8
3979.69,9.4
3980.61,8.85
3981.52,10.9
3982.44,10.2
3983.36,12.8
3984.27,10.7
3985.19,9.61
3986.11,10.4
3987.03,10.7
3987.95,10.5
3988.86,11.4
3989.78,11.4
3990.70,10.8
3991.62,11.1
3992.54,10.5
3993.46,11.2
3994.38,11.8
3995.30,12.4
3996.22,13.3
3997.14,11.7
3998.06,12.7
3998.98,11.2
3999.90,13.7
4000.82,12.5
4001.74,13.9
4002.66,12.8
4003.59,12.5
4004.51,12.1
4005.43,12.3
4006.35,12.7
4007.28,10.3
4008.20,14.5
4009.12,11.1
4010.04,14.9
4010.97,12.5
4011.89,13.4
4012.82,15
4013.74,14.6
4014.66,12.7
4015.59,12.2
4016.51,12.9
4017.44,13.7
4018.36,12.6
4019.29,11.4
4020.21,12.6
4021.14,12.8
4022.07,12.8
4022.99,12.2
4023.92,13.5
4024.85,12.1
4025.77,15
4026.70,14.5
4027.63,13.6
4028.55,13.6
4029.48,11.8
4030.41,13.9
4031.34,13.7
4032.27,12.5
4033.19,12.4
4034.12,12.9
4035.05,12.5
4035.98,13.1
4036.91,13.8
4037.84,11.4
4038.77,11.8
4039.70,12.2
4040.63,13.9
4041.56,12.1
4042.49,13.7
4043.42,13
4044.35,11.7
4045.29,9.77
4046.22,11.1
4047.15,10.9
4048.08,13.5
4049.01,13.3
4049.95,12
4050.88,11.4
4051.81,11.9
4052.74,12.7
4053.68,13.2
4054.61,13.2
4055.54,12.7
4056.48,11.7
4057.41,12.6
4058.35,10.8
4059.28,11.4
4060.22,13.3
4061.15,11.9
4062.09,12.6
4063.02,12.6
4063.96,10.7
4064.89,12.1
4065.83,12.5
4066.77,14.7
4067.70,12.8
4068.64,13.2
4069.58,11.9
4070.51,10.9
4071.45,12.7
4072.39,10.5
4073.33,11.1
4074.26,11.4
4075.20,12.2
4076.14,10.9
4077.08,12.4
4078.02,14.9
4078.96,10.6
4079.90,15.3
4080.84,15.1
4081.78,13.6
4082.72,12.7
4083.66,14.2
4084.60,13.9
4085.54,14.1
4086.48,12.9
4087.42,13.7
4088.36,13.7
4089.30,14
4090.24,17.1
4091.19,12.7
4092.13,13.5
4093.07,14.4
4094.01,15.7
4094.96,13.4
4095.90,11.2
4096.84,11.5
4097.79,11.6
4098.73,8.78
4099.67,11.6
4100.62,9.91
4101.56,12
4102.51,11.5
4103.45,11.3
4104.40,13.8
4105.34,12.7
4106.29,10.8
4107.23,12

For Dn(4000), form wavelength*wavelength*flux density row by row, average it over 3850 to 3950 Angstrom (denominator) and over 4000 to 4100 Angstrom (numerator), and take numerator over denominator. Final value 1.87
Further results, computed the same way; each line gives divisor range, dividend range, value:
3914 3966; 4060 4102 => 1.90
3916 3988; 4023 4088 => 1.81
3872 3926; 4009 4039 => 1.71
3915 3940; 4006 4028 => 2.15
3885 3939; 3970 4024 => 1.50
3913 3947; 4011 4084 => 2.00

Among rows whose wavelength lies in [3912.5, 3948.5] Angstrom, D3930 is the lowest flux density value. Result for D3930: 1.54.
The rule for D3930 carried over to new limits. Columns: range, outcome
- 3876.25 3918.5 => 3.95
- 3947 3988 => 3.04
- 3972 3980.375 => 4.7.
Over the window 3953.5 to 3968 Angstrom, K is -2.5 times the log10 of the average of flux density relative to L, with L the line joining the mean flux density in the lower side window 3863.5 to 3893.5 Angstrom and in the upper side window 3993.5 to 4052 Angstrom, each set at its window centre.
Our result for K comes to 0.419 mag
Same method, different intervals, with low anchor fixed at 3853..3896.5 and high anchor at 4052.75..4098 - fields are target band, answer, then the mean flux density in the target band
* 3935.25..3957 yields 0.15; 7.86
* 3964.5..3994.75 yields 0.18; 8.5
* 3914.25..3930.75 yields 0.08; 7.61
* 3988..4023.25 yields -0.16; 12.5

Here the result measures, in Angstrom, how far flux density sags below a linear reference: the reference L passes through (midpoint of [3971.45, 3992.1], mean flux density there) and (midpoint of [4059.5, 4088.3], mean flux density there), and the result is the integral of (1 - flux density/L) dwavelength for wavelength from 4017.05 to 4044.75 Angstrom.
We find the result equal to -4.2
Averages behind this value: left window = 9.48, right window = 12.7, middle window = 12.9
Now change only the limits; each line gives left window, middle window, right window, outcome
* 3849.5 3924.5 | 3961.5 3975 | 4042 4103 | 6.40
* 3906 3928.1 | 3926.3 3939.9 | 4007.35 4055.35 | 6.73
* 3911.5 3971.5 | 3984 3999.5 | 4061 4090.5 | -3.46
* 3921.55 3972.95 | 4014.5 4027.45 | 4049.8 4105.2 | -3.89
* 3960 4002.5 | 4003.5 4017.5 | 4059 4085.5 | -3.83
